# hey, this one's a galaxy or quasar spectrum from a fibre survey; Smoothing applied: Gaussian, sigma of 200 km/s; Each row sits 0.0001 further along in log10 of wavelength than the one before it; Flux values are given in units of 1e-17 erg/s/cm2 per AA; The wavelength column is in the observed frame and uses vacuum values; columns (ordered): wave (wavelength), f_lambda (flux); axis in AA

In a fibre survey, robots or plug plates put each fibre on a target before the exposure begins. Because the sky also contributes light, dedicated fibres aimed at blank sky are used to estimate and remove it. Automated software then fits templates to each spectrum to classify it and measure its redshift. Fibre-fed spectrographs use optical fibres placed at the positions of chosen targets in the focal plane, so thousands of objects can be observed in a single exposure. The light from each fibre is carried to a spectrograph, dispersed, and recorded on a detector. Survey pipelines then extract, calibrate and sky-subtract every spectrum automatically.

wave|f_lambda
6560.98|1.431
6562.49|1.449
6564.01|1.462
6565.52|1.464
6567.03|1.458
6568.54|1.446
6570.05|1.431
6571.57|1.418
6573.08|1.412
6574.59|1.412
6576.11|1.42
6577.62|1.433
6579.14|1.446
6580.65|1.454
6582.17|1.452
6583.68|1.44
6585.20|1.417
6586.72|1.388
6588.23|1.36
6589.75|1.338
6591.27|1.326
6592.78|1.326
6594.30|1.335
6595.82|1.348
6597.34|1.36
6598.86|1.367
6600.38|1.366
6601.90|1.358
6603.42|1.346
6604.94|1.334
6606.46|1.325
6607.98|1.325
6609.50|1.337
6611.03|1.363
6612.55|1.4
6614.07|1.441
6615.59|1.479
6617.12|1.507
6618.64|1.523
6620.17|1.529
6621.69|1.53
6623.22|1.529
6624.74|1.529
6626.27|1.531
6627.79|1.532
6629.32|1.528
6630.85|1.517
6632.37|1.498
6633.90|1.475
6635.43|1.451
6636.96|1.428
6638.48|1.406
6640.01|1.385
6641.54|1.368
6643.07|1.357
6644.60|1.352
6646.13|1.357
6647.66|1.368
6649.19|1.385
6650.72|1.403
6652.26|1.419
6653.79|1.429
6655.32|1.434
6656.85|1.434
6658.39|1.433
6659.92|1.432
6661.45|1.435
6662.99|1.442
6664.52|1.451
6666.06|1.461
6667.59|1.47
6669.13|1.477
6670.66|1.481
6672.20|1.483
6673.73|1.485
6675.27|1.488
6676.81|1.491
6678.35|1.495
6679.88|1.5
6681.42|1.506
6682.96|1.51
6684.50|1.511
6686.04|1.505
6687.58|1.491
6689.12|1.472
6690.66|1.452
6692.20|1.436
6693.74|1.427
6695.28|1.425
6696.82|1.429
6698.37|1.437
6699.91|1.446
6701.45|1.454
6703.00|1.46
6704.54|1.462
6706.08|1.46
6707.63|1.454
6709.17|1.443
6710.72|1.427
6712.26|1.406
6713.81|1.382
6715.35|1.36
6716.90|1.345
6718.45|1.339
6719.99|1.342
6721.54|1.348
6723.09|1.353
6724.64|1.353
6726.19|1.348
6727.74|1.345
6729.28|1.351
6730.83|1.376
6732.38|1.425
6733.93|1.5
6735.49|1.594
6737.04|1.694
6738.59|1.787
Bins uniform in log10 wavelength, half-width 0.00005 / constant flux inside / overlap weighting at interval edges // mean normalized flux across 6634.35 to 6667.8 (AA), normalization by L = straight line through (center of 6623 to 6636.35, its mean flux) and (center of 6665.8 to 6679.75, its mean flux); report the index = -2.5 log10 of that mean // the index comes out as 0.062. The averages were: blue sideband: 1.51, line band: 1.41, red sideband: 1.48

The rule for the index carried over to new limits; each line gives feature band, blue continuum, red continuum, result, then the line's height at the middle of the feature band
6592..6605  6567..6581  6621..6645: 0.07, 1.45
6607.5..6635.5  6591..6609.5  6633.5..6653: -0.08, 1.37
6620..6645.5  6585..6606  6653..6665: -0.05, 1.4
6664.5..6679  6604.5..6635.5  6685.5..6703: -0.02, 1.45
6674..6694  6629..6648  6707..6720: -0.06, 1.4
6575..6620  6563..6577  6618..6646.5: 0.04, 1.45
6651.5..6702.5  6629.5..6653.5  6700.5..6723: -0.04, 1.41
